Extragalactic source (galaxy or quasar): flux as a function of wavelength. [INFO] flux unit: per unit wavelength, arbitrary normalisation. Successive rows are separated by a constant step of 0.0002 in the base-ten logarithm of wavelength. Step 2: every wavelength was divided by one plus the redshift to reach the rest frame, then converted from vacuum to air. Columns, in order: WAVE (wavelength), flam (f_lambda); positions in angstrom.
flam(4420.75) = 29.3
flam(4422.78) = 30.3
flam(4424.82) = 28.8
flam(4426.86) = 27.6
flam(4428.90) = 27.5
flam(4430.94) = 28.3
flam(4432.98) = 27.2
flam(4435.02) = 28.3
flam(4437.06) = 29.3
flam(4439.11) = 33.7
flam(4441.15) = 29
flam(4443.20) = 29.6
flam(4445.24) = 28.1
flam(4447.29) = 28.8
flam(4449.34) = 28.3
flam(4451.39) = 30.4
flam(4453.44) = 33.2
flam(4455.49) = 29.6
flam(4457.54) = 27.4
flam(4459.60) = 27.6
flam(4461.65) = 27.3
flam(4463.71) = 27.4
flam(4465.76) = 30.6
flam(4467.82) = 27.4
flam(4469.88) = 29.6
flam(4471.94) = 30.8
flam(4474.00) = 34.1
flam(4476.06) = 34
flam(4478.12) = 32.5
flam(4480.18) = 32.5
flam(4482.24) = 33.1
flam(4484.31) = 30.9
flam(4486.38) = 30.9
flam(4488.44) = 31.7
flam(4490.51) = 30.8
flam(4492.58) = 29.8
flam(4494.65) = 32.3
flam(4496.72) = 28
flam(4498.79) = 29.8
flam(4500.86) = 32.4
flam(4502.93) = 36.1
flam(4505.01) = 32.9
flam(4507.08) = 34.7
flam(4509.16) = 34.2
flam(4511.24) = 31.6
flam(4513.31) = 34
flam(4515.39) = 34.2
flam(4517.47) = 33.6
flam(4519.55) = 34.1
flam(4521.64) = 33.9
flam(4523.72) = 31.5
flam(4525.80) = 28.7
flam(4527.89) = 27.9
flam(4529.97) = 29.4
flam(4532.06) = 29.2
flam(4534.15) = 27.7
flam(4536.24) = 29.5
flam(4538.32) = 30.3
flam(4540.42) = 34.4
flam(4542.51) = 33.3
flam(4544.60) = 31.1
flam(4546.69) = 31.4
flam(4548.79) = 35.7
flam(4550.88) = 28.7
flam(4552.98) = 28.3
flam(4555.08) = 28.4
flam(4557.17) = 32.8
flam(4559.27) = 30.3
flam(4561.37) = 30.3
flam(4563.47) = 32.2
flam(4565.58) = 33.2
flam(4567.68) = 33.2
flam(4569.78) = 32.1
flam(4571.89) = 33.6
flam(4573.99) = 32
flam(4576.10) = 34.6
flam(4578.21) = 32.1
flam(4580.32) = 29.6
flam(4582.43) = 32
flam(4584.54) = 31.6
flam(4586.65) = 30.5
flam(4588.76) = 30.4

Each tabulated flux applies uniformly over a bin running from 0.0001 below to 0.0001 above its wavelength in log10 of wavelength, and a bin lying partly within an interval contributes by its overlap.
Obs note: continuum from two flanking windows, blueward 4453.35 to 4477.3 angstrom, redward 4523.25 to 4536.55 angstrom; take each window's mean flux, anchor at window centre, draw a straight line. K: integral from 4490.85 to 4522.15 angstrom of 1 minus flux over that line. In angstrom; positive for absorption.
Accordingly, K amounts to -3.7 angstrom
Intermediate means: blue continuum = 29.8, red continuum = 29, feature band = 32.7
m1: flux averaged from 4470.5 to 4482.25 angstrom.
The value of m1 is 32.7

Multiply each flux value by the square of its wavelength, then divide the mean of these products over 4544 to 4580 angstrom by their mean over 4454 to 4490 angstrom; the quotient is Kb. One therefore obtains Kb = 1.08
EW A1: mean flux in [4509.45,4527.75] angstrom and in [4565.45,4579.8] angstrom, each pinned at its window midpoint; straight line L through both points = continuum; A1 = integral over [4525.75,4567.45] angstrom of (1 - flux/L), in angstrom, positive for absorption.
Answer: 2.5 angstrom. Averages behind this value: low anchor 32.5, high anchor 32.8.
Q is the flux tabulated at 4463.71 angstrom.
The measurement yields 27.4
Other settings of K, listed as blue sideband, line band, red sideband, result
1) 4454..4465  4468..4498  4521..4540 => -2.77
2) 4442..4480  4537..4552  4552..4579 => -0.32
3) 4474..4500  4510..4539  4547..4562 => -0.09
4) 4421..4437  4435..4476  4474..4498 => 0.30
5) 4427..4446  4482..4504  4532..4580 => -0.88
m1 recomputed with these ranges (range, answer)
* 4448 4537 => 31.1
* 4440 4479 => 29.8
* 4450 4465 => 29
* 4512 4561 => 31.2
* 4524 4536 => 28.8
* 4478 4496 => 31.5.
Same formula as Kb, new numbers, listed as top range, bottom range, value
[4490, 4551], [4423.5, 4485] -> 1.10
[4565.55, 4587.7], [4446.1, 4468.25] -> 1.17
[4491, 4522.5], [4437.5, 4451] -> 1.14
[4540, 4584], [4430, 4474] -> 1.14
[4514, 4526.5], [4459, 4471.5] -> 1.18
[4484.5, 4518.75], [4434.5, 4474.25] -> 1.12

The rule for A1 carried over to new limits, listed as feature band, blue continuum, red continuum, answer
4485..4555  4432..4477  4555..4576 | -1.0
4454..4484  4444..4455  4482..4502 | 0.0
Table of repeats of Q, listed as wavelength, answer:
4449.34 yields 28.3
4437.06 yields 29.3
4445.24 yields 28.1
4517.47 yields 33.6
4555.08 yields 28.4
